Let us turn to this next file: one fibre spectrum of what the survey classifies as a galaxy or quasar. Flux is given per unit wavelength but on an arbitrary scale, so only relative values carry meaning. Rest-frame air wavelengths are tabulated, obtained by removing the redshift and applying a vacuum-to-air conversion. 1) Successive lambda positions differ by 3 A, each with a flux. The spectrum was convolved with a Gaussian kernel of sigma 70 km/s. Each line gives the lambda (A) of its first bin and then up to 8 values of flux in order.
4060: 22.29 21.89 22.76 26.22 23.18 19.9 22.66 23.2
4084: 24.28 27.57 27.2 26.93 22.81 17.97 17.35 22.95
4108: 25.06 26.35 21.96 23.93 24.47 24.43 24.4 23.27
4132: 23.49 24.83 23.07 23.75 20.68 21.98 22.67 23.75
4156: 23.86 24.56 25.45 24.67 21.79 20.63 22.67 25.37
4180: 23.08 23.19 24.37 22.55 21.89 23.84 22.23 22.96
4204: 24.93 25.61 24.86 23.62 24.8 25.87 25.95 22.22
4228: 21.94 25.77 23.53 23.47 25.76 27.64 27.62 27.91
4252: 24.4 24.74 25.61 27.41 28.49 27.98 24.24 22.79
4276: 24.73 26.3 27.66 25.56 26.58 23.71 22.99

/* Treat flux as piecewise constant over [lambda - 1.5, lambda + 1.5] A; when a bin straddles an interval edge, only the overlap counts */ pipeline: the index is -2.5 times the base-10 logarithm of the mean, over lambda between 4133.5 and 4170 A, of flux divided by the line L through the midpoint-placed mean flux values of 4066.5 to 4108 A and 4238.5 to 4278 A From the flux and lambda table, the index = 0.04 mag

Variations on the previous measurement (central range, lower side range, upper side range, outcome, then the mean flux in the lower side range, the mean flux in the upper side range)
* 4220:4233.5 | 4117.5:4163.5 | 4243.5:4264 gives 0.079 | 23.7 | 26.5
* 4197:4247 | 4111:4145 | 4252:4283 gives 0.023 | 23.6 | 25.9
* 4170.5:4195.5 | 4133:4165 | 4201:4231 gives 0.039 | 23.5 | 24.4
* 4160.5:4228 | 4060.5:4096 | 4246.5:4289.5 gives 0.070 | 24.1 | 26.1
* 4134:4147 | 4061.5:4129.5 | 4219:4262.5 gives 0.055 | 23.5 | 25.3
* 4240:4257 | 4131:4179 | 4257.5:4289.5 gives -0.035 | 23.3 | 26.1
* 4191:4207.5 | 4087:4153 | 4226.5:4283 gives 0.056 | 23.4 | 25.7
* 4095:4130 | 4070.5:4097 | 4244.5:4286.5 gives 0.074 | 24.2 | 26.1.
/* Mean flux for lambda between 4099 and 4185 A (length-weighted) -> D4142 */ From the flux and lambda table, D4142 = 23.3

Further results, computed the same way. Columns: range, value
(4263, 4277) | 25.6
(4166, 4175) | 21.8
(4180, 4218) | 23.7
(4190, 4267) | 25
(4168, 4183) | 22.8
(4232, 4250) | 25.9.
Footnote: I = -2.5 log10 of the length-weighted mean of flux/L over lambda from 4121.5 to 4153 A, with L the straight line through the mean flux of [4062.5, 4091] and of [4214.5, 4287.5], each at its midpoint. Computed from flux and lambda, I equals 0.054 mag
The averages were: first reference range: 23.9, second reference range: 25.5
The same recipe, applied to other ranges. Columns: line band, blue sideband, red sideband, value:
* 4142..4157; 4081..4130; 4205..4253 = 0.08 mag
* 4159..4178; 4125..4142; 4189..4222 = 0.02 mag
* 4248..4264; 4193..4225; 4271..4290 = -0.05 mag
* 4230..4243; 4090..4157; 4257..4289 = 0.02 mag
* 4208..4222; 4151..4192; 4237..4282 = -0.01 mag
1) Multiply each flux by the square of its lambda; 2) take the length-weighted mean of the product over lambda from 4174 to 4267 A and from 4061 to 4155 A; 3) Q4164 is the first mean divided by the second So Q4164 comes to 1.12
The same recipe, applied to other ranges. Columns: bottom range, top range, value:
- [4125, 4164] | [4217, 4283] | 1.14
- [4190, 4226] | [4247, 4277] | 1.10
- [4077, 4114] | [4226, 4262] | 1.15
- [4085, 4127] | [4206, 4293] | 1.14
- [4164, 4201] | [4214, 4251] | 1.12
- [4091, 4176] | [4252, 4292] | 1.19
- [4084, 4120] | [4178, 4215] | 1.04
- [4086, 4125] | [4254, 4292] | 1.18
